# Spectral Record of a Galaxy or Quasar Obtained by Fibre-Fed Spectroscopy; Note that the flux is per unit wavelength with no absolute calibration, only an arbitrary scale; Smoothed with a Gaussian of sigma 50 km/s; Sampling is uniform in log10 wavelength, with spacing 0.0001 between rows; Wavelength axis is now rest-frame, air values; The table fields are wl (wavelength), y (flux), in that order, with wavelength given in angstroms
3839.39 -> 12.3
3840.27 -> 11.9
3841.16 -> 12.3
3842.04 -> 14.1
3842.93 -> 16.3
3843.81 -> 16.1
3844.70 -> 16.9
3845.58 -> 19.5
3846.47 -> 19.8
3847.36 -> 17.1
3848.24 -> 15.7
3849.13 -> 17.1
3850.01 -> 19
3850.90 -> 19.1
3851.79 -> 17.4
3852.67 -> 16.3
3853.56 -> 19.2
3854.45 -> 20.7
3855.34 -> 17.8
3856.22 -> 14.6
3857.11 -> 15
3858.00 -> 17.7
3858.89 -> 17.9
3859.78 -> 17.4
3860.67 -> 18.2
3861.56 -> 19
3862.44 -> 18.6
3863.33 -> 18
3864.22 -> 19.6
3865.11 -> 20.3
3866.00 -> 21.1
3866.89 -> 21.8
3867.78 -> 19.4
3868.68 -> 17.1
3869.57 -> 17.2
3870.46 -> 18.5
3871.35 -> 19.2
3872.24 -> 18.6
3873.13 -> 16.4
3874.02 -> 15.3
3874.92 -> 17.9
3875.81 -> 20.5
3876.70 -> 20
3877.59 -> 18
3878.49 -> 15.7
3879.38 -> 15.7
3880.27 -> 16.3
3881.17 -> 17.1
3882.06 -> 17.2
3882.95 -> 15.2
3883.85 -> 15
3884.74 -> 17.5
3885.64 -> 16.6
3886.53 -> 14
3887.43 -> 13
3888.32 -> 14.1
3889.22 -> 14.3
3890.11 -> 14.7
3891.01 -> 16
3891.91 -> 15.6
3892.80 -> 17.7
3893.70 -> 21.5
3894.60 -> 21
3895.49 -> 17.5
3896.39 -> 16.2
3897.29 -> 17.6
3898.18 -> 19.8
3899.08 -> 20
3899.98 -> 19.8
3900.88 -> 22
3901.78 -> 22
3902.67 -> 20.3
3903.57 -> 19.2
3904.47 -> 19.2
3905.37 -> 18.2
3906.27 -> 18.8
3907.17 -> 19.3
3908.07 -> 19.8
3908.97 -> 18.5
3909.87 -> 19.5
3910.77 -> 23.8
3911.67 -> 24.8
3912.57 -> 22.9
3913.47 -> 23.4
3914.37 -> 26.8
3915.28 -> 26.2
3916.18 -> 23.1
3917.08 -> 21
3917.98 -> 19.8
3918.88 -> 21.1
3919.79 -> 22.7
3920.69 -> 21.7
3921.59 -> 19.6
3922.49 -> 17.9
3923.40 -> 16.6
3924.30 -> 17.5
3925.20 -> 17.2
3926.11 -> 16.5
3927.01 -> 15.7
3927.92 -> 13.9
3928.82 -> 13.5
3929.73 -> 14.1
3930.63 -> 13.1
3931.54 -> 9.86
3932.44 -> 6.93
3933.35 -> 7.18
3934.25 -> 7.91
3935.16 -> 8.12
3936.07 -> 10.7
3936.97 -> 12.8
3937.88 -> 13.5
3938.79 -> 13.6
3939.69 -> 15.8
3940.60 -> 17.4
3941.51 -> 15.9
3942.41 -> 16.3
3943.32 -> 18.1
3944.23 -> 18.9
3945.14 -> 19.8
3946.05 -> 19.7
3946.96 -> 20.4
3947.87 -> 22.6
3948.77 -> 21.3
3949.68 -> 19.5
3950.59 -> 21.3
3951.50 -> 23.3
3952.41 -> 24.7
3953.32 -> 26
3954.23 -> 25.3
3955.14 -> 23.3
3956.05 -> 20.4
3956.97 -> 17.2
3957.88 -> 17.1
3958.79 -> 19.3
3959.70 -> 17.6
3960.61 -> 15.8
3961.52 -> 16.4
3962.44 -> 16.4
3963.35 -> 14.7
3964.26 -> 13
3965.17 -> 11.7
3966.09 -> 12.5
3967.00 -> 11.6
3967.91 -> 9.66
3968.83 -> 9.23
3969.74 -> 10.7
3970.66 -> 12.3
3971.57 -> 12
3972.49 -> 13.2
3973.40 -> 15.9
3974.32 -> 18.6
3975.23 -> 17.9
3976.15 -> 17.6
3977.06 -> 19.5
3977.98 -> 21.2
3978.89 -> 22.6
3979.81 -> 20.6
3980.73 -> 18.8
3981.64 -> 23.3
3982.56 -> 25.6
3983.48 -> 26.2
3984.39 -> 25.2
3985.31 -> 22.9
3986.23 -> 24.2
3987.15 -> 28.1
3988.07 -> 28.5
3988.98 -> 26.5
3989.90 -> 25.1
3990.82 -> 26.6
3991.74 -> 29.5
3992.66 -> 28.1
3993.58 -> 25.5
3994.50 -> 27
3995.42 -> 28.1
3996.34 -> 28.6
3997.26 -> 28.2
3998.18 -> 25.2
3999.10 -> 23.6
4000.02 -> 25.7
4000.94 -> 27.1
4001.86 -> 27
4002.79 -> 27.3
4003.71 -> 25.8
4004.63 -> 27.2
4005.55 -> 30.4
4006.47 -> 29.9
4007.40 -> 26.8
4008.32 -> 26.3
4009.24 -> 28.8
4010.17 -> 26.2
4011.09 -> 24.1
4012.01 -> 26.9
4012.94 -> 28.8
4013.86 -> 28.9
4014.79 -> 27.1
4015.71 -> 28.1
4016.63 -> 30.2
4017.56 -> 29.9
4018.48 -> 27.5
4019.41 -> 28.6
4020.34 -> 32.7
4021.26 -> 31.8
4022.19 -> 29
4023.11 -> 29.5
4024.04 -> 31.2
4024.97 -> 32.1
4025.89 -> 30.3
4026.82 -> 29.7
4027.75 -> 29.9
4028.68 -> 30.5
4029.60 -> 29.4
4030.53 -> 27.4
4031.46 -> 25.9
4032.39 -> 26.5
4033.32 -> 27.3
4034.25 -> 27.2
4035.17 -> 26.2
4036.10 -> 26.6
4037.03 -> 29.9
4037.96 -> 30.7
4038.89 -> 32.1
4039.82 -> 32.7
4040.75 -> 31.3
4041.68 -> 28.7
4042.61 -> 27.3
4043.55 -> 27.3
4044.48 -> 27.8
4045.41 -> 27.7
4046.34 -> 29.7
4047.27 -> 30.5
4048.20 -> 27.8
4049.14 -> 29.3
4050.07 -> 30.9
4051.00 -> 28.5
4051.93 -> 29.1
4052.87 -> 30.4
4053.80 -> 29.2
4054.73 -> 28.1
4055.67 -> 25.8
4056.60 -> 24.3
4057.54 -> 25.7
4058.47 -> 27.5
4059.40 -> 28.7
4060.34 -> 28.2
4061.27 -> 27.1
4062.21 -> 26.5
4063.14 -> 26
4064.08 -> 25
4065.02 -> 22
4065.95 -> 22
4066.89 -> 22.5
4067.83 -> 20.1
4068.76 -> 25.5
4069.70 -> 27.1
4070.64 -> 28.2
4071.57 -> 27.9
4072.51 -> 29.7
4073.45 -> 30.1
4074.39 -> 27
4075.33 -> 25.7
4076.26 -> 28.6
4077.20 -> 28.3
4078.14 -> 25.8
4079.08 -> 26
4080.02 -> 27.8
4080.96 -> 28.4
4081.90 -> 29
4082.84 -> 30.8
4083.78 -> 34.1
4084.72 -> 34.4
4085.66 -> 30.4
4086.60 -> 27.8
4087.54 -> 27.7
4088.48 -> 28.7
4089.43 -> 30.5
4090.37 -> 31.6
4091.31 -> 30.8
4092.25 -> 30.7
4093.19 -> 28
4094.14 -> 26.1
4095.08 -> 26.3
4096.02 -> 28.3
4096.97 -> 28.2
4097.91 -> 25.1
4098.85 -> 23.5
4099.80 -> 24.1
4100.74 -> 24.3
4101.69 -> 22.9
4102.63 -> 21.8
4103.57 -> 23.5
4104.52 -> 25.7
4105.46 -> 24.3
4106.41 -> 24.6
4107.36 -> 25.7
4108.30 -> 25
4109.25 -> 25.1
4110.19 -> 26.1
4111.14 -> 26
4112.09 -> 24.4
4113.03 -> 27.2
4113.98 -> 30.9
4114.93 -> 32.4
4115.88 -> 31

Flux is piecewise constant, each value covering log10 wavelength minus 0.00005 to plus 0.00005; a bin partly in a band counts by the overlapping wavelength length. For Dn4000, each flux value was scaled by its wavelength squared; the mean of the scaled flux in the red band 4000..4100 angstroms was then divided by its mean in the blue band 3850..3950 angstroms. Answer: 1.71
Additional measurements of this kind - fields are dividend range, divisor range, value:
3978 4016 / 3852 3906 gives 1.56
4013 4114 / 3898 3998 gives 1.53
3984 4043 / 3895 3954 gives 1.60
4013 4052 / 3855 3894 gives 1.83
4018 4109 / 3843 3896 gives 1.75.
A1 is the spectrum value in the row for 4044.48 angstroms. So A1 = 27.8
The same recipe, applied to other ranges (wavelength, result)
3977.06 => 19.5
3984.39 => 25.2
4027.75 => 29.9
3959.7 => 17.6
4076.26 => 28.6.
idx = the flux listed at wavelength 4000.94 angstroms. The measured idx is 27.1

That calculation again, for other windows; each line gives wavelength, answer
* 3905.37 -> 18.2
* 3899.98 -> 19.8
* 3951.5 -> 23.3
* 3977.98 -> 21.2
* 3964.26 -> 13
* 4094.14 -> 26.1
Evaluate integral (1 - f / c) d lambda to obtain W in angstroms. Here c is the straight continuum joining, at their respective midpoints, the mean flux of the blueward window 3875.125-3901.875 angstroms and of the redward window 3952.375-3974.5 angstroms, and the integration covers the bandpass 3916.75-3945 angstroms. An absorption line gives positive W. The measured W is 2.1 angstroms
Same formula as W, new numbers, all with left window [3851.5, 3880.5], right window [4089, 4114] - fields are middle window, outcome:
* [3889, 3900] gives 0.73 angstroms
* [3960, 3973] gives 5.24 angstroms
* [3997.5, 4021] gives -4.68 angstroms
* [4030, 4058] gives -4.80 angstroms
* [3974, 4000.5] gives -2.56 angstroms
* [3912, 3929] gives -0.03 angstroms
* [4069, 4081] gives -1.12 angstroms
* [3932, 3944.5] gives 4.62 angstroms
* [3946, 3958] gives -0.40 angstroms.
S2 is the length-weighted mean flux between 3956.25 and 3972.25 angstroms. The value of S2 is 14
